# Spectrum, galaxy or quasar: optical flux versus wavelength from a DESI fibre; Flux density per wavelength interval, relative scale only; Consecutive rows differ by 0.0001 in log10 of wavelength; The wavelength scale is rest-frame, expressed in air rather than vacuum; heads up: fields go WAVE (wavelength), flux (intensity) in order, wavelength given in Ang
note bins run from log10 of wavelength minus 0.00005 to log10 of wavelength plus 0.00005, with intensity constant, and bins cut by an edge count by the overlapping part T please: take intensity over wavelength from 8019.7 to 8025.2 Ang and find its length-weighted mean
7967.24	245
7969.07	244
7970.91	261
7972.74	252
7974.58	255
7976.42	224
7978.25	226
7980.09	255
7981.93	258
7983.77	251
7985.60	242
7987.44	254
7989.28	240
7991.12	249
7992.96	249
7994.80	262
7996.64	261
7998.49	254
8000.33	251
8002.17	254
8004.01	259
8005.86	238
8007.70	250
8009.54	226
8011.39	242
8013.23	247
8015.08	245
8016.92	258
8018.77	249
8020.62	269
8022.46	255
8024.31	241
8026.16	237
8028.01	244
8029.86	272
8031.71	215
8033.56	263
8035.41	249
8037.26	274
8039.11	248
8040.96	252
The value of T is 255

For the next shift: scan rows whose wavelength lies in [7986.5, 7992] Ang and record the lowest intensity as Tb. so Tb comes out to 240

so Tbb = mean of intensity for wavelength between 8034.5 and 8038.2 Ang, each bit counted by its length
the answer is 262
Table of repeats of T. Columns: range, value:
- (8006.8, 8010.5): 238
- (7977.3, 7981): 241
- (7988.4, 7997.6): 252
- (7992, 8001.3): 255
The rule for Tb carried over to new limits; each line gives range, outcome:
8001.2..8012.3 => 226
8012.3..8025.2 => 241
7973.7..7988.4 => 224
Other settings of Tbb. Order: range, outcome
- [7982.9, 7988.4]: 249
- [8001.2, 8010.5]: 245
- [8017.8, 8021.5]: 258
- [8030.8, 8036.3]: 242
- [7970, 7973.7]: 257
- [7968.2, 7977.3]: 247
